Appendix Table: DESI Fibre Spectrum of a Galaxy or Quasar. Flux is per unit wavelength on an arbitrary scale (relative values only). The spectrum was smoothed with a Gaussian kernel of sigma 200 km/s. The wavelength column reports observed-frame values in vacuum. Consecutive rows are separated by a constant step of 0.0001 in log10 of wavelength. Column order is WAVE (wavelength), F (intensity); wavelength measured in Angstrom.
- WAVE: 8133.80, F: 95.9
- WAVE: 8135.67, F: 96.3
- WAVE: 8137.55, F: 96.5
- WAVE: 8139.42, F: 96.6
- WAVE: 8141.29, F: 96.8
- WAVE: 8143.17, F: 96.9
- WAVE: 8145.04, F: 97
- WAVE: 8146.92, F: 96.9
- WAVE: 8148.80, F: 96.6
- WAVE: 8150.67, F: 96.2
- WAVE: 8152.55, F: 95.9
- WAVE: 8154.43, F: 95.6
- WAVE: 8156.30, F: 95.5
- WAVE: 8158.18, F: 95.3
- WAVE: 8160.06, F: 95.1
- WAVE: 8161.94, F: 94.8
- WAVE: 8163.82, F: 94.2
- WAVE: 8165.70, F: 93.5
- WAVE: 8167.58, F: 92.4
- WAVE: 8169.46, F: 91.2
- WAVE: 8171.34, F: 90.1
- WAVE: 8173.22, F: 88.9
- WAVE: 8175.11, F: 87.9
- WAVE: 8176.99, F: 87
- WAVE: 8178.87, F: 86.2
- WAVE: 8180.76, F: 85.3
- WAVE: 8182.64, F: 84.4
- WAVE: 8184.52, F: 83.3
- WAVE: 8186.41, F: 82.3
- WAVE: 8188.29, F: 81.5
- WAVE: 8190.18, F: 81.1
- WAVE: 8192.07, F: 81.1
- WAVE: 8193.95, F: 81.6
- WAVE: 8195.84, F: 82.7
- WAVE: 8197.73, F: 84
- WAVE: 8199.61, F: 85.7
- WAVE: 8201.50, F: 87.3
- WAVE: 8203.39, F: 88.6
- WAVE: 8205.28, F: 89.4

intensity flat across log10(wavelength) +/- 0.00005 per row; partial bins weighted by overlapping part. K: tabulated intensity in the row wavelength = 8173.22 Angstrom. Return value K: 88.9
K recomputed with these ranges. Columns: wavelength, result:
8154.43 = 95.6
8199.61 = 85.7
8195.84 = 82.7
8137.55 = 96.5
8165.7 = 93.5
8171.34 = 90.1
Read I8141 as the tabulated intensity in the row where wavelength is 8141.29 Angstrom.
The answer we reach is 96.8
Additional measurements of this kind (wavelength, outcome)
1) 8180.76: 85.3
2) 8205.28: 89.4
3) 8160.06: 95.1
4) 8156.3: 95.5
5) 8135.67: 96.3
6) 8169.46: 91.2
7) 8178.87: 86.2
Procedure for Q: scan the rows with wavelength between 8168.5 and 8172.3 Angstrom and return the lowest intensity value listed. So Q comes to 90.1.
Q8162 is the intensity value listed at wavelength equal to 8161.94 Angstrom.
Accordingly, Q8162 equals 94.8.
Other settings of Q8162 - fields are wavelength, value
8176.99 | 87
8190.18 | 81.1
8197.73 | 84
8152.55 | 95.9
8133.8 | 95.9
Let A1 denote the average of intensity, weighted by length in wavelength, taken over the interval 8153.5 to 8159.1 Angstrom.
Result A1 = 95.6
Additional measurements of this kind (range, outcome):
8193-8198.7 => 82.9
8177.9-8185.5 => 84.8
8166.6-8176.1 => 90.1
